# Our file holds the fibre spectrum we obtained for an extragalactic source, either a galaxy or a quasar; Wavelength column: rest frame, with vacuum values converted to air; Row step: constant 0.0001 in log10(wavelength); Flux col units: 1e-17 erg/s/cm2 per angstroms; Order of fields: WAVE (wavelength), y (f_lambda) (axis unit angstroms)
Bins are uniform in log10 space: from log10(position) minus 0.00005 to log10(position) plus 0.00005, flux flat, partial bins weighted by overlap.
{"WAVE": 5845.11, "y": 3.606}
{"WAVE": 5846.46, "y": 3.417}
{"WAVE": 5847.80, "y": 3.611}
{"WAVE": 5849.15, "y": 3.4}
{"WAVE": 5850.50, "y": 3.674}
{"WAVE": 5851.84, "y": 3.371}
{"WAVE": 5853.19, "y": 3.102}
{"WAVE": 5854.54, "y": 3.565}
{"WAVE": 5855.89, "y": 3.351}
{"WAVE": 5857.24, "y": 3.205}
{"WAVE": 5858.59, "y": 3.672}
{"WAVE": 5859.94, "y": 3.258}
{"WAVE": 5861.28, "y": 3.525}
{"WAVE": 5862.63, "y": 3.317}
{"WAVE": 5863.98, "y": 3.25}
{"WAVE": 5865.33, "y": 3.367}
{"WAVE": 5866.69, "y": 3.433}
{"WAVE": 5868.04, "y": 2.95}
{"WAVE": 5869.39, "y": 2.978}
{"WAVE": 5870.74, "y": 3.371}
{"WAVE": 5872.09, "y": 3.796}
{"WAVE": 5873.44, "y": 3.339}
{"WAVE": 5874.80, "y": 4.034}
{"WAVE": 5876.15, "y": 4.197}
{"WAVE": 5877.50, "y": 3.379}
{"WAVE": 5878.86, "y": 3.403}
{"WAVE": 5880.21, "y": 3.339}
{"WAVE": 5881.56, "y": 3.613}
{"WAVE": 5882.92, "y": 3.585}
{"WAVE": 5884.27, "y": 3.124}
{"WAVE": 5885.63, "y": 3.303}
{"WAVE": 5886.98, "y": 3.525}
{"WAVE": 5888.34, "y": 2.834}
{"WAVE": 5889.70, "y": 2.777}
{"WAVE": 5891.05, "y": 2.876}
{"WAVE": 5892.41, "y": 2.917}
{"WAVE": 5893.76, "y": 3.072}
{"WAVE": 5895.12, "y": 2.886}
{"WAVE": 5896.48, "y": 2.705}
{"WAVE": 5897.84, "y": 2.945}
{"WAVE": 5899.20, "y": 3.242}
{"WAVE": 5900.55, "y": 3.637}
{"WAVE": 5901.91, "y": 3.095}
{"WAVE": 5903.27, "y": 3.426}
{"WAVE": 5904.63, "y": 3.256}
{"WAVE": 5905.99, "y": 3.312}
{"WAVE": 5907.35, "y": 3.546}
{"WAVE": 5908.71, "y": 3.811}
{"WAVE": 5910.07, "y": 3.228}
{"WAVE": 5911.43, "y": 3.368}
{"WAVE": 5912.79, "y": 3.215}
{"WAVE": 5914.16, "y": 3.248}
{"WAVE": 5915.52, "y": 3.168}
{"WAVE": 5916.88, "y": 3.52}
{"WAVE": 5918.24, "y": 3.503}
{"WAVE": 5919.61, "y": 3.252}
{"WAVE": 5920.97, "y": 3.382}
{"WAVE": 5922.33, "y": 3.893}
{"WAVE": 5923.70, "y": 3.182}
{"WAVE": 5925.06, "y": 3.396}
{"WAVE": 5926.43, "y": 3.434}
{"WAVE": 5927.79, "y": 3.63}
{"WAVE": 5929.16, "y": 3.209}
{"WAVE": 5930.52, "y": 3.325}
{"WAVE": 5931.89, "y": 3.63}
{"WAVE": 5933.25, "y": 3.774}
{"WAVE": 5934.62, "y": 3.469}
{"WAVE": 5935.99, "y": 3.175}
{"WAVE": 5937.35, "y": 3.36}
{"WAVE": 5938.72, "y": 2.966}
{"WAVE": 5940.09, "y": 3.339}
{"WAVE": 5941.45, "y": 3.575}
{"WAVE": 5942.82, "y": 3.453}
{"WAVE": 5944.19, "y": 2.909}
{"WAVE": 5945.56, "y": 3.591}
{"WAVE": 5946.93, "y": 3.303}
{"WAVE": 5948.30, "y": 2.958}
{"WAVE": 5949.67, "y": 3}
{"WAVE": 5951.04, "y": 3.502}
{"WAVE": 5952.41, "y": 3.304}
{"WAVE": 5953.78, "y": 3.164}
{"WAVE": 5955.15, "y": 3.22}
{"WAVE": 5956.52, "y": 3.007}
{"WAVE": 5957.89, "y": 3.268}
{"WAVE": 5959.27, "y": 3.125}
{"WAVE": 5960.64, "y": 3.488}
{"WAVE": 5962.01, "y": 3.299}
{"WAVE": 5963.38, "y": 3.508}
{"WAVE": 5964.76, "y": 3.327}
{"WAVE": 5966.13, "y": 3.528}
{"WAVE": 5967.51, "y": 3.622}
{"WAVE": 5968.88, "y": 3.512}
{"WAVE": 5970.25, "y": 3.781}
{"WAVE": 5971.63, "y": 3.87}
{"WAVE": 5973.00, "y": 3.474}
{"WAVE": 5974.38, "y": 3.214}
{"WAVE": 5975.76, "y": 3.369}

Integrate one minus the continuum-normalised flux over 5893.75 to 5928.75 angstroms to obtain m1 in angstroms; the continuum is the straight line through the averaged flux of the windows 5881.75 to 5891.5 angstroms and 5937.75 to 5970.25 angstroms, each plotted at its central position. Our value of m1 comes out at -1.1 angstroms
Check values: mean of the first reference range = 3.18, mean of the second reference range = 3.31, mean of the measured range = 3.32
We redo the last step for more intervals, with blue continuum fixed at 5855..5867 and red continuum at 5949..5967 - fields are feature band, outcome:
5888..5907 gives 1.5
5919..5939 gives -0.6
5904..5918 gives -0.2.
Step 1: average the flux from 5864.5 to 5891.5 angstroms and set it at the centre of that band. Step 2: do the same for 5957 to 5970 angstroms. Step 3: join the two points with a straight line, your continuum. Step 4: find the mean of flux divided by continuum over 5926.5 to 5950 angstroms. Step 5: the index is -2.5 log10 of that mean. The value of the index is 0.019 mag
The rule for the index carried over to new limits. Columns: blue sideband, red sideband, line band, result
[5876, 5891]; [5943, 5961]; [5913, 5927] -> -0.04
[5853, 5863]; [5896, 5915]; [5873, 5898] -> 0.02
